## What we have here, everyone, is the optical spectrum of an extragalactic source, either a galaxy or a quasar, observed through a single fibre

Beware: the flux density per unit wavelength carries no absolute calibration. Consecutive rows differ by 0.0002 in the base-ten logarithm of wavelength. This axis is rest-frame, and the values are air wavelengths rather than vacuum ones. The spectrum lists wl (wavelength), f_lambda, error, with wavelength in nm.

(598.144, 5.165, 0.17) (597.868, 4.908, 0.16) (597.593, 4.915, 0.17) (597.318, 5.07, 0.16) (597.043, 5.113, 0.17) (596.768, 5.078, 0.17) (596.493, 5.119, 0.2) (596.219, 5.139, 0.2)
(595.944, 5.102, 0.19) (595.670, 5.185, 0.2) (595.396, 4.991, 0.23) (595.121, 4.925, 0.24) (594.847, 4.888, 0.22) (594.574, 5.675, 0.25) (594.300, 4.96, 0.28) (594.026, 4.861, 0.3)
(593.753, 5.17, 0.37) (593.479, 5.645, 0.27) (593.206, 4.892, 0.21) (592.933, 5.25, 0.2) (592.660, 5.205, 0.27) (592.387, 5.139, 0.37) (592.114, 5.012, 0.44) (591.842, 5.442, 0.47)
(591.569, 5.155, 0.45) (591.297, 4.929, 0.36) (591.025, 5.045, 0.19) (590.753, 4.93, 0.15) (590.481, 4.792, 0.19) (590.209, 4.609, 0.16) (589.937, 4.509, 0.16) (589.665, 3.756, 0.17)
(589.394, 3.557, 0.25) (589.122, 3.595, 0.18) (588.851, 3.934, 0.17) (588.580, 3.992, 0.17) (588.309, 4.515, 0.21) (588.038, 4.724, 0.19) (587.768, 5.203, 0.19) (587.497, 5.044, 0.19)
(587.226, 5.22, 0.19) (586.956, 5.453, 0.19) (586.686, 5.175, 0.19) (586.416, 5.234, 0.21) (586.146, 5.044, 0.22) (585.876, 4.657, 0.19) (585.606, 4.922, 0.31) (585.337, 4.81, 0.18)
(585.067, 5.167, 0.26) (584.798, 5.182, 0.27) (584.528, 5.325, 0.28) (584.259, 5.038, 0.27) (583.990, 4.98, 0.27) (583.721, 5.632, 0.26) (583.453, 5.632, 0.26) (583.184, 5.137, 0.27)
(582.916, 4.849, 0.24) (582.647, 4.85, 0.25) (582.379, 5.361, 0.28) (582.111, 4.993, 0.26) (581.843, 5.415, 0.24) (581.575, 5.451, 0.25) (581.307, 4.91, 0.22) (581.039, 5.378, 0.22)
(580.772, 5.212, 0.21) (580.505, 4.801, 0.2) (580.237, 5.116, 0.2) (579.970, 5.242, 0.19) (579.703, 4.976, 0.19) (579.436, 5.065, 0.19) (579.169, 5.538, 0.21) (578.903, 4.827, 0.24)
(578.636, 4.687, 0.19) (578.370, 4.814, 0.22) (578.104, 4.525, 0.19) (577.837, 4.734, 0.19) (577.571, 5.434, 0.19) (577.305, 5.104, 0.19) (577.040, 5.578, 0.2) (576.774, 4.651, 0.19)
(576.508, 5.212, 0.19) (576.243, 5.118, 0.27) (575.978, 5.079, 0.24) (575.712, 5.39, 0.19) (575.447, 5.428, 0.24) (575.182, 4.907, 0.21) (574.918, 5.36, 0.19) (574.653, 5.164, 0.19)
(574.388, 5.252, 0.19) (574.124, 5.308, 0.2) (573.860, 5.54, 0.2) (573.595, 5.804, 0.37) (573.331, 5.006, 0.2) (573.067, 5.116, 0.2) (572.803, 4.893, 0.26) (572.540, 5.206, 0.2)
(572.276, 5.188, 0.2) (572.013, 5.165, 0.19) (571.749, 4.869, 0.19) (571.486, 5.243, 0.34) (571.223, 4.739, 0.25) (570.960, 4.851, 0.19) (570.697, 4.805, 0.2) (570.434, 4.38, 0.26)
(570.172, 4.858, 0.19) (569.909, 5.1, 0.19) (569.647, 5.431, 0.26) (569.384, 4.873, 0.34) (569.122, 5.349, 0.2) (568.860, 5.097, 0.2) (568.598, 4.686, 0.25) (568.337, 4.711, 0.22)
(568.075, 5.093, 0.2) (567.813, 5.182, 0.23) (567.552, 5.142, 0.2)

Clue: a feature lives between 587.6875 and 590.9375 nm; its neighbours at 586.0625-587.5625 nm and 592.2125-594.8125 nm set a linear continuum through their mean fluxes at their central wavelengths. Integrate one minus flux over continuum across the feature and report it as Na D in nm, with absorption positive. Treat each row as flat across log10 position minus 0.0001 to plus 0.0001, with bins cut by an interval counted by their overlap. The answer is 0.54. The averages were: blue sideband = 5.21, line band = 4.34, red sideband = 5.18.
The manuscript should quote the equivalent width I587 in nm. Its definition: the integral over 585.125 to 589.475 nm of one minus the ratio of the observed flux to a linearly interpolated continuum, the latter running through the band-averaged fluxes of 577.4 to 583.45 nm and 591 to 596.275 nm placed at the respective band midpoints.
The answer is 0.33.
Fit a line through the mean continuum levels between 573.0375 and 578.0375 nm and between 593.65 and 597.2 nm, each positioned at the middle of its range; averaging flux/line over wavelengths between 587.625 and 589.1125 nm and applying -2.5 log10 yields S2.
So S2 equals 0.17 mag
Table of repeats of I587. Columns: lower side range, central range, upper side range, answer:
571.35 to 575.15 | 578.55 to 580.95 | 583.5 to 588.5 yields 0.04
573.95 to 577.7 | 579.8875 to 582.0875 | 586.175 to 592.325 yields -0.07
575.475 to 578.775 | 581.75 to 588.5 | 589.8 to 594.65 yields -0.06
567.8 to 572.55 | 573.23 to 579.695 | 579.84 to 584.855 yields -0.08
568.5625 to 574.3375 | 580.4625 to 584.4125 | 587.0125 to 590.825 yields -0.41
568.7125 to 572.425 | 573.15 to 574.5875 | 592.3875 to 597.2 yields -0.10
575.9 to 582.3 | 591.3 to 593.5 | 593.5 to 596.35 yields -0.03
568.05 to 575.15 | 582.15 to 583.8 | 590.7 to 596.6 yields -0.04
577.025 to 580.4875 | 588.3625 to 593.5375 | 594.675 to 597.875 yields 0.36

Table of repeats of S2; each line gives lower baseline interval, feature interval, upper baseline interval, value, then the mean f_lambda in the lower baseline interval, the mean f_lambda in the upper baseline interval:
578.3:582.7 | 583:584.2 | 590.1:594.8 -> -0.04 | 5.11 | 5.1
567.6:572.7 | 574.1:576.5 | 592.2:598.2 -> -0.04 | 4.99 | 5.11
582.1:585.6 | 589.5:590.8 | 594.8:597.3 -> 0.14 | 5.15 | 5.07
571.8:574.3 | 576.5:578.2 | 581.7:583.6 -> 0.04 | 5.24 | 5.18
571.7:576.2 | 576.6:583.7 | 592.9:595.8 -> 0.02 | 5.22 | 5.13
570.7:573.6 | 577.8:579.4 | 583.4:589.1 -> 0.03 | 5.06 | 4.96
